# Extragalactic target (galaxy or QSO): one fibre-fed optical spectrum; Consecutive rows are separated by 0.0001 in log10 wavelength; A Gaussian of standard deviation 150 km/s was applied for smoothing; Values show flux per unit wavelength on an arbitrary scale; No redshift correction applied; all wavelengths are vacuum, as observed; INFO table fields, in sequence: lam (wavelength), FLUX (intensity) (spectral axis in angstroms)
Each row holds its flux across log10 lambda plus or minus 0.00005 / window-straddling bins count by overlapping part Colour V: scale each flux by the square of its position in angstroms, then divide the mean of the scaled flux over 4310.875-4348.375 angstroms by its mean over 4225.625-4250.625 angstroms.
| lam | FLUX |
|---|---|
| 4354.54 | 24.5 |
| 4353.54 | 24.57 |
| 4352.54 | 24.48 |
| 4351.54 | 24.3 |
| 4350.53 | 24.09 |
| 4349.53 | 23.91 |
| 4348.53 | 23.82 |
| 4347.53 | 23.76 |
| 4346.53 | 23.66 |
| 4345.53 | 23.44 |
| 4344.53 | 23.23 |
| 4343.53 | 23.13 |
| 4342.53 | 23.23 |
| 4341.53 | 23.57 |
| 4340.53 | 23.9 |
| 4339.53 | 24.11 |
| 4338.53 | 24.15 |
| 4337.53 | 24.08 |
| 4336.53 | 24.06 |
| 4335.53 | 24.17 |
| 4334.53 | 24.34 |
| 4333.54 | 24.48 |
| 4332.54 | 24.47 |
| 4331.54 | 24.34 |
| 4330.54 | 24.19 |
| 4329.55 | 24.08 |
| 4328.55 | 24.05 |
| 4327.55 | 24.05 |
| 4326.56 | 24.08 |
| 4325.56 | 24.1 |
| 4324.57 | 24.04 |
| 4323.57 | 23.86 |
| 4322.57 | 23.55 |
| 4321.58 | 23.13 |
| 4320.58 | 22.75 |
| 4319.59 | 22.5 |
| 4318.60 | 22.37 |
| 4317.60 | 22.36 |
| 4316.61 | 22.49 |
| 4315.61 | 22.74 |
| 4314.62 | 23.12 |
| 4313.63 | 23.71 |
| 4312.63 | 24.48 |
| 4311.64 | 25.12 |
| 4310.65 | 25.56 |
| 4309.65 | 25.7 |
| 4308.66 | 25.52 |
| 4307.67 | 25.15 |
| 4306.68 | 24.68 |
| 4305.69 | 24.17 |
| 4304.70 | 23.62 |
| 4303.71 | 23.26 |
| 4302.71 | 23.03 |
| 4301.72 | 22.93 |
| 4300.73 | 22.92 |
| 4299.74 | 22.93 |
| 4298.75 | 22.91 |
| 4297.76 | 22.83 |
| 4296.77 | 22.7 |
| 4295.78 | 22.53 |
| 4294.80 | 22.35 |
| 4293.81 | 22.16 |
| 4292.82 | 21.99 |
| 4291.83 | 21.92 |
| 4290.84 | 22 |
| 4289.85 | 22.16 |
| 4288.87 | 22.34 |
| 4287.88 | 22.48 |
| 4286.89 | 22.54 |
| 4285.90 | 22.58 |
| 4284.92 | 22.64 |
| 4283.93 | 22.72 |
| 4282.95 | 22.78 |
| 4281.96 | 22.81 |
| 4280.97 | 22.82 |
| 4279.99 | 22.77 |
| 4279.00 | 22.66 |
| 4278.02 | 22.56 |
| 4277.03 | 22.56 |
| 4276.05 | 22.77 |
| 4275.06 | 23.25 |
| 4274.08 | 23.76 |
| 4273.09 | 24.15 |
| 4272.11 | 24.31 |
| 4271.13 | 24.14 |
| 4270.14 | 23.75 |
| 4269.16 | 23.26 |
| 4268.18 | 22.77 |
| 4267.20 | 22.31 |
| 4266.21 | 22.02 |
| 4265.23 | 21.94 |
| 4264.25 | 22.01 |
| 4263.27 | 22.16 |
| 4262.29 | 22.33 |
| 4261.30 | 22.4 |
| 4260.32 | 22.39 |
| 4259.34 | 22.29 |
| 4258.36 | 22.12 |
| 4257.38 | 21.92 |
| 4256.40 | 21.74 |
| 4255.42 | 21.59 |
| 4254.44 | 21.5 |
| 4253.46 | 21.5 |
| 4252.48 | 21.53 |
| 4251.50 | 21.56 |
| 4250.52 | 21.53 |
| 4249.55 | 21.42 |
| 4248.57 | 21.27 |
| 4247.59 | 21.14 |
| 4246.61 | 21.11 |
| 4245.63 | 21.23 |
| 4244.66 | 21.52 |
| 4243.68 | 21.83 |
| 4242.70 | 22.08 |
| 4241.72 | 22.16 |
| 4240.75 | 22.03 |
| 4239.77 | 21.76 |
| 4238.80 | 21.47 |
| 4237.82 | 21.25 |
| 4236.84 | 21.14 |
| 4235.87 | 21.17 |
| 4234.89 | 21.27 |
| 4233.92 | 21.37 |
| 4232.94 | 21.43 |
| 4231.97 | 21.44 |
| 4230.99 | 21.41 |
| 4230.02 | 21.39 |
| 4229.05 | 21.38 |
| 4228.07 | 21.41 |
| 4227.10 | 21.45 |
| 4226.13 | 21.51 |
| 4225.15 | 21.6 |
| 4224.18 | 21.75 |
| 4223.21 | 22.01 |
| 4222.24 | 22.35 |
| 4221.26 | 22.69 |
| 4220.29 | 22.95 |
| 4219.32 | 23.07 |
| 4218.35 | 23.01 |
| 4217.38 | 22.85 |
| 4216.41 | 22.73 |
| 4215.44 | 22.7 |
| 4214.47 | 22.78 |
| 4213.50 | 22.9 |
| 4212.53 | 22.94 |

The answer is 1.2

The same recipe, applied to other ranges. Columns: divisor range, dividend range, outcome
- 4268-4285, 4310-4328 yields 1.04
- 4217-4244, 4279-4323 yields 1.10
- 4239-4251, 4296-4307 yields 1.10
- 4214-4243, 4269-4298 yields 1.07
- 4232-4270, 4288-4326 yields 1.10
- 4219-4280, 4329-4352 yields 1.13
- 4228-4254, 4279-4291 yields 1.07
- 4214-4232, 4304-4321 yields 1.12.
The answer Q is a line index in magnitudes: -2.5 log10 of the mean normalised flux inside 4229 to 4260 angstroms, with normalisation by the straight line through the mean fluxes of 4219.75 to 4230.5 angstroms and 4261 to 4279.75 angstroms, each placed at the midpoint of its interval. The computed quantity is 0.04 mag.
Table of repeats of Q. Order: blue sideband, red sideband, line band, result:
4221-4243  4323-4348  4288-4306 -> 0.02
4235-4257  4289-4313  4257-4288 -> -0.02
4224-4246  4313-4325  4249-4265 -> 0.00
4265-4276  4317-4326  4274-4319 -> 0.00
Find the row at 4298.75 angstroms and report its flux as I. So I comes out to 22.91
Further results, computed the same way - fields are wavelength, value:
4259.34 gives 22.29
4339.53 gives 24.11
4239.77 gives 21.76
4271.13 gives 24.14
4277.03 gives 22.56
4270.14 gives 23.75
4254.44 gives 21.5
